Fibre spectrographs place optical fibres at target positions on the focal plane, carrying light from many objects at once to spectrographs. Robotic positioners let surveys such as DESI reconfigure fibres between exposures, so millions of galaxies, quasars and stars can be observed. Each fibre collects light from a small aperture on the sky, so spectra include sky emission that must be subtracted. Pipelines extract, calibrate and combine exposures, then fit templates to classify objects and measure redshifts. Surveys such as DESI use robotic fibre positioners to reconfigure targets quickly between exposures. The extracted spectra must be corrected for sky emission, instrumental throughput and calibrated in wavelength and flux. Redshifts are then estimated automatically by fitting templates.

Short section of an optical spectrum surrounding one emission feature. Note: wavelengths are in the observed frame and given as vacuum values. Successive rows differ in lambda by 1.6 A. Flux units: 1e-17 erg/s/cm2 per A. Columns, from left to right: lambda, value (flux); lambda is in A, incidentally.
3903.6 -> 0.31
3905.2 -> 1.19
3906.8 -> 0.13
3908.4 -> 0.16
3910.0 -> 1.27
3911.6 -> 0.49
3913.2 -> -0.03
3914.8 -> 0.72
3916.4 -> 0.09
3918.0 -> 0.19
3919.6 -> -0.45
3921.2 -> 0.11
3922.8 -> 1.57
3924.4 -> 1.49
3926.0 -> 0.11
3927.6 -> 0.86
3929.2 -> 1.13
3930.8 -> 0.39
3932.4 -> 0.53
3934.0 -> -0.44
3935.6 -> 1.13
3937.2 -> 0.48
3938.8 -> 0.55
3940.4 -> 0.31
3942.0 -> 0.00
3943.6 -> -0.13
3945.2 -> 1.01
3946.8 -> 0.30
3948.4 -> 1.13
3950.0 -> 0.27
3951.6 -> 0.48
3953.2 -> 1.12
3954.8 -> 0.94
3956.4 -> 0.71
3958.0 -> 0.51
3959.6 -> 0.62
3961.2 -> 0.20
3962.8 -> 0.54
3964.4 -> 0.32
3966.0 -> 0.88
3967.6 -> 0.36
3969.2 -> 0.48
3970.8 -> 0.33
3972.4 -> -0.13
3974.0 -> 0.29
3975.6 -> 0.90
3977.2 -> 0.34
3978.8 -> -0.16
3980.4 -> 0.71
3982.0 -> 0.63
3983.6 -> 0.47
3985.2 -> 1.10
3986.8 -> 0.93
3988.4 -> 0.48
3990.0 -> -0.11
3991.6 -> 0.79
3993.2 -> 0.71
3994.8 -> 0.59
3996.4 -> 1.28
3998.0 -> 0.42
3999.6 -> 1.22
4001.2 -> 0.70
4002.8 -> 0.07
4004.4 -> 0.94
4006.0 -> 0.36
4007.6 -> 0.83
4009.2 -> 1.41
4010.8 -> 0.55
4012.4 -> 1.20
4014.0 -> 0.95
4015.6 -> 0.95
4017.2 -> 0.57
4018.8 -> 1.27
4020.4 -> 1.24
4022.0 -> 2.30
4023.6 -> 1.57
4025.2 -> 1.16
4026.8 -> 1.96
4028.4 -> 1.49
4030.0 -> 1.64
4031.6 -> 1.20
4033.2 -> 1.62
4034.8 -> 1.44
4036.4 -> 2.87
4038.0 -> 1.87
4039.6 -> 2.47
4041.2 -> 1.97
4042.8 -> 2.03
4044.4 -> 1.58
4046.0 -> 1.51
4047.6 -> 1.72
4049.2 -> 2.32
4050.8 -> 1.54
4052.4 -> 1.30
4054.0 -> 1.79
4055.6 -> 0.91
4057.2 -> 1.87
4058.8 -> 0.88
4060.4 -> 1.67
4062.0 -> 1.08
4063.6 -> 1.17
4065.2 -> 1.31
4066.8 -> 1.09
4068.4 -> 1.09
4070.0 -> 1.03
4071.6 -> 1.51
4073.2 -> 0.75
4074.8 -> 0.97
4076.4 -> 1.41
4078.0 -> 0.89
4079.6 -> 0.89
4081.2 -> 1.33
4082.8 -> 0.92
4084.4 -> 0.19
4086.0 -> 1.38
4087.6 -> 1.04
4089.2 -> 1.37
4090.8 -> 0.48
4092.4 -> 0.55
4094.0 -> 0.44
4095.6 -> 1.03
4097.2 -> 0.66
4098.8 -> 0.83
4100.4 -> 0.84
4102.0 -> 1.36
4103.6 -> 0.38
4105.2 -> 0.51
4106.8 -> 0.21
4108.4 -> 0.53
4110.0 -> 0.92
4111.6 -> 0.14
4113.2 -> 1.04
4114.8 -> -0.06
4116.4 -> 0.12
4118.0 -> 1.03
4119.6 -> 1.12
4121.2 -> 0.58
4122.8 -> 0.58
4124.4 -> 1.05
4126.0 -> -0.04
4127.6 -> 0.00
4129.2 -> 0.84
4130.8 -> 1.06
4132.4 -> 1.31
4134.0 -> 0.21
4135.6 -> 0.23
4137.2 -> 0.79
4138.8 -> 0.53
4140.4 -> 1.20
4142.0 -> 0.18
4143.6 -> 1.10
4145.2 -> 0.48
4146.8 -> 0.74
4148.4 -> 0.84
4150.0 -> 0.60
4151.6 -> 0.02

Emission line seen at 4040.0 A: C IV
